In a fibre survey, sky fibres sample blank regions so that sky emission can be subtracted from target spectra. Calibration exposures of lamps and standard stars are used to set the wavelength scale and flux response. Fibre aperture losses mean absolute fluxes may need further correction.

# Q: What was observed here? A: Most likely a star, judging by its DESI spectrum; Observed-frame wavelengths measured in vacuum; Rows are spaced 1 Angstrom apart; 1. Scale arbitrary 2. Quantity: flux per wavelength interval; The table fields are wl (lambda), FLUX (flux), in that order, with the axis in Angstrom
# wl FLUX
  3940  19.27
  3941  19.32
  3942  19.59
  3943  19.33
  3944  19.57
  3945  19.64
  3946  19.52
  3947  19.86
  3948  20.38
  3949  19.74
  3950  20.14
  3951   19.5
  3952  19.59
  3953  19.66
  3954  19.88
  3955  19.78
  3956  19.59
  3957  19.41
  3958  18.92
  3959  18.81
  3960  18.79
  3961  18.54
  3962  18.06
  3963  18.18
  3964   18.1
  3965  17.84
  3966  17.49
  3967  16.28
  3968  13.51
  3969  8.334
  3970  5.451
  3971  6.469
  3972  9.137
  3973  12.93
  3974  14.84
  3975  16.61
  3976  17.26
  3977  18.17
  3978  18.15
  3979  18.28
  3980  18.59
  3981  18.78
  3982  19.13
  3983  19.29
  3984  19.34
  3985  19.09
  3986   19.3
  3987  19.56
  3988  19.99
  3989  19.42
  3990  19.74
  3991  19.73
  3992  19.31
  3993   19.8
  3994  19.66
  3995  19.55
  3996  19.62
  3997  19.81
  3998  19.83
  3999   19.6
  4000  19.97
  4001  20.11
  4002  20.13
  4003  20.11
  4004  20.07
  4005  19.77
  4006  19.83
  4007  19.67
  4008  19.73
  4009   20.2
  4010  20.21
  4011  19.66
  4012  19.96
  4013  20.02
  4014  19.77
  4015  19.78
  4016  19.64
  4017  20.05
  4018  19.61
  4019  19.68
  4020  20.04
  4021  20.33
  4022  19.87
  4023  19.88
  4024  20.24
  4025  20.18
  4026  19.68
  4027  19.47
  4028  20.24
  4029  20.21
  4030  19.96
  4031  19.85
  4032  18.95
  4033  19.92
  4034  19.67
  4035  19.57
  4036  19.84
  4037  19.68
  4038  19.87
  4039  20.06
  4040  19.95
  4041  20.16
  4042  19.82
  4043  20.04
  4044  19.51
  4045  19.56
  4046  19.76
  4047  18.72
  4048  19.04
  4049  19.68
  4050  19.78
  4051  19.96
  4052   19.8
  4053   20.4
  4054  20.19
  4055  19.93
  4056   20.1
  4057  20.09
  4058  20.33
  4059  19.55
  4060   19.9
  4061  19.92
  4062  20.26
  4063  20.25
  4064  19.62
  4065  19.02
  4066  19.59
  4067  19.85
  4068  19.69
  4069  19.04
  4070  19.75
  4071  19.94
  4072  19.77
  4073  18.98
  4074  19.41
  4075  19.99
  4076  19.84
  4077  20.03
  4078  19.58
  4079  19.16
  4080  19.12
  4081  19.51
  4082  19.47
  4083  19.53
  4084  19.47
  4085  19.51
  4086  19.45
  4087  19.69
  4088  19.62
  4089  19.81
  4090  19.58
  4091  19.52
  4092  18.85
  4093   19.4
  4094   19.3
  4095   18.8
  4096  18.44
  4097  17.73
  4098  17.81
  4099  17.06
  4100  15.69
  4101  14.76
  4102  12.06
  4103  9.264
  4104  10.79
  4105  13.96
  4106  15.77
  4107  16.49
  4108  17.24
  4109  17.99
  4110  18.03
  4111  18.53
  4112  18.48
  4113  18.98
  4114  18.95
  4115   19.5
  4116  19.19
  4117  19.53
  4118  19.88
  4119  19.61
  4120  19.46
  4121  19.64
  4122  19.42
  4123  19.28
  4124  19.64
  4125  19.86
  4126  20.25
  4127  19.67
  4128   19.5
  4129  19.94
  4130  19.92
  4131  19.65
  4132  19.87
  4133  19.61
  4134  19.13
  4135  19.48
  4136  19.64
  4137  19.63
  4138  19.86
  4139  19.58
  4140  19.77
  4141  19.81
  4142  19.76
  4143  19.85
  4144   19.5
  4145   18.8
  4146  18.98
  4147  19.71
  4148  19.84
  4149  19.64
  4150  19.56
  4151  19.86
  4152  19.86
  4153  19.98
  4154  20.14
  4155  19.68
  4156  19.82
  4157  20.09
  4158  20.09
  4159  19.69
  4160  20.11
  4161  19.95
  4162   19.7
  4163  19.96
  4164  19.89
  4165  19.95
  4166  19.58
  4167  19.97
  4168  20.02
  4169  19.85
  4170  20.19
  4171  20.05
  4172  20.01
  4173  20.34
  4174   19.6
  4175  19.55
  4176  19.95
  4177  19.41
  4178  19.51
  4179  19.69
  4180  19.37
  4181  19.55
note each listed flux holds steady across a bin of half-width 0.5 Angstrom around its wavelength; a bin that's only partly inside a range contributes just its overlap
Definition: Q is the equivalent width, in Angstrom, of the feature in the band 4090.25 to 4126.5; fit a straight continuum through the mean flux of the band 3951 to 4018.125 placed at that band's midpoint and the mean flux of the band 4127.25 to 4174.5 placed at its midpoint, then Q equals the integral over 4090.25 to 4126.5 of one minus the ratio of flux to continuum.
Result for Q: 3.1 Angstrom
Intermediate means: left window 18.3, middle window 17.8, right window 19.8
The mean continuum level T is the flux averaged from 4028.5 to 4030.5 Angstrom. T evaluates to 20.1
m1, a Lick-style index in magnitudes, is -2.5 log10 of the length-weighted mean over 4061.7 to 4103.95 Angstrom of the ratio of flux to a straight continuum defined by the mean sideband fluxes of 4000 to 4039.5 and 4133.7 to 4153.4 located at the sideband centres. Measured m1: 0.062 mag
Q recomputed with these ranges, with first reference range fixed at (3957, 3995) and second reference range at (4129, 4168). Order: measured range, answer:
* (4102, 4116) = 2.0 Angstrom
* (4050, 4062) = -1.1 Angstrom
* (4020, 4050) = -3.0 Angstrom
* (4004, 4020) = -2.0 Angstrom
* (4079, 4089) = -0.4 Angstrom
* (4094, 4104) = 1.7 Angstrom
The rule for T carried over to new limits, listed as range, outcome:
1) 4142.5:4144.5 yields 19.7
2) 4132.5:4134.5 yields 19.4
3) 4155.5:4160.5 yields 20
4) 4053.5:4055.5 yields 20.1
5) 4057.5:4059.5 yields 19.9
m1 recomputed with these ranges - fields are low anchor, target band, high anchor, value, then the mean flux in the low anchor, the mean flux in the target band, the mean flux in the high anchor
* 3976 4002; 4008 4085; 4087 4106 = -0.103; 19.3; 19.8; 16.9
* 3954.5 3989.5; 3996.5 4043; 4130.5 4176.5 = -0.129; 16.9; 19.9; 19.8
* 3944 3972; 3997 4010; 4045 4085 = -0.090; 17.4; 19.9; 19.7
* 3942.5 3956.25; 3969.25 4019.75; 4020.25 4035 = 0.078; 19.7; 18.4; 19.9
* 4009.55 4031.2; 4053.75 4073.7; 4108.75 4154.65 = -0.001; 19.9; 19.8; 19.5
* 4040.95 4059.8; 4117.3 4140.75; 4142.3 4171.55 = 0.008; 19.8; 19.7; 19.8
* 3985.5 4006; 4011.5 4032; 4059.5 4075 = -0.009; 19.8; 19.9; 19.7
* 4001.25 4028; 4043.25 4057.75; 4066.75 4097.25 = -0.006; 19.9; 19.8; 19.4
